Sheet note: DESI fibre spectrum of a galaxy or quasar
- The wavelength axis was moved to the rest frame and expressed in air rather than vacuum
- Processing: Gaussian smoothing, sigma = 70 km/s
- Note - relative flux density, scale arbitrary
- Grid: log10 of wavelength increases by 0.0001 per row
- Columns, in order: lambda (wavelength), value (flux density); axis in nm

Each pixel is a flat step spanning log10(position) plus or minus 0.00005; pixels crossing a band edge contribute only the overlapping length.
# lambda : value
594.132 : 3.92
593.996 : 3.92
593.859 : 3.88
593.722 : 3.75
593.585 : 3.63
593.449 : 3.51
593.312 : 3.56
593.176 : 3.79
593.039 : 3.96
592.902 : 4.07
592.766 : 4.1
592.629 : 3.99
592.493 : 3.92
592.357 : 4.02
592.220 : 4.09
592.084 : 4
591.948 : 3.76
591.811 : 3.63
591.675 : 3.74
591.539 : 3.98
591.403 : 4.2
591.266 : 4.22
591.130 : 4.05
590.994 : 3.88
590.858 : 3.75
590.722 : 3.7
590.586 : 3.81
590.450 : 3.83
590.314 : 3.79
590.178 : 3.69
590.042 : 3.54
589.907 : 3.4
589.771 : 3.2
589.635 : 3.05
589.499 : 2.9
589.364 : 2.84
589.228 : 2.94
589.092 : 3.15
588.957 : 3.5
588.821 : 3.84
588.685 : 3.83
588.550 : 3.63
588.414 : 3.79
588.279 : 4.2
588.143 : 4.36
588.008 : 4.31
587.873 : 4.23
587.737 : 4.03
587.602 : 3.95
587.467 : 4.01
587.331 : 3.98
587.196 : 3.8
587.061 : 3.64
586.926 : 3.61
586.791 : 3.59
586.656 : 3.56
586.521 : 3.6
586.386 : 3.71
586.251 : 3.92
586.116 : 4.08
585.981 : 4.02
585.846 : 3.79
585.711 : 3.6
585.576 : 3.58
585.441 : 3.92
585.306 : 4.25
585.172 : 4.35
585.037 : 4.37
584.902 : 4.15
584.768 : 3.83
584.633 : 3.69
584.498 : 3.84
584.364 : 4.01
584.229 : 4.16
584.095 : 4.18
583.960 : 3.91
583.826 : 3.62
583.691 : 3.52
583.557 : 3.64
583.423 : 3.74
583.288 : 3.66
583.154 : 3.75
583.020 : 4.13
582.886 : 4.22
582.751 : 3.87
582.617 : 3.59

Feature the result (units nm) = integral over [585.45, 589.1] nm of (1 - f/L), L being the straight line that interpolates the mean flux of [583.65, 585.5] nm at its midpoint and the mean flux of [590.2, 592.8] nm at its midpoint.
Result 0.11 nm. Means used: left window 3.99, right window 3.91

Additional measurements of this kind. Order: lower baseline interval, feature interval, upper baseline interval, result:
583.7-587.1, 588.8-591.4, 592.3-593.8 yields 0.21 nm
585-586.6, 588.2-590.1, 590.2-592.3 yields 0.24 nm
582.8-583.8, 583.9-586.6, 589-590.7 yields -0.20 nm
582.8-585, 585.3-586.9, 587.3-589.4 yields 0.03 nm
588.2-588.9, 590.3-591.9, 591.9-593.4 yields 0.01 nm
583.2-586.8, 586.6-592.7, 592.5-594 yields 0.15 nm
